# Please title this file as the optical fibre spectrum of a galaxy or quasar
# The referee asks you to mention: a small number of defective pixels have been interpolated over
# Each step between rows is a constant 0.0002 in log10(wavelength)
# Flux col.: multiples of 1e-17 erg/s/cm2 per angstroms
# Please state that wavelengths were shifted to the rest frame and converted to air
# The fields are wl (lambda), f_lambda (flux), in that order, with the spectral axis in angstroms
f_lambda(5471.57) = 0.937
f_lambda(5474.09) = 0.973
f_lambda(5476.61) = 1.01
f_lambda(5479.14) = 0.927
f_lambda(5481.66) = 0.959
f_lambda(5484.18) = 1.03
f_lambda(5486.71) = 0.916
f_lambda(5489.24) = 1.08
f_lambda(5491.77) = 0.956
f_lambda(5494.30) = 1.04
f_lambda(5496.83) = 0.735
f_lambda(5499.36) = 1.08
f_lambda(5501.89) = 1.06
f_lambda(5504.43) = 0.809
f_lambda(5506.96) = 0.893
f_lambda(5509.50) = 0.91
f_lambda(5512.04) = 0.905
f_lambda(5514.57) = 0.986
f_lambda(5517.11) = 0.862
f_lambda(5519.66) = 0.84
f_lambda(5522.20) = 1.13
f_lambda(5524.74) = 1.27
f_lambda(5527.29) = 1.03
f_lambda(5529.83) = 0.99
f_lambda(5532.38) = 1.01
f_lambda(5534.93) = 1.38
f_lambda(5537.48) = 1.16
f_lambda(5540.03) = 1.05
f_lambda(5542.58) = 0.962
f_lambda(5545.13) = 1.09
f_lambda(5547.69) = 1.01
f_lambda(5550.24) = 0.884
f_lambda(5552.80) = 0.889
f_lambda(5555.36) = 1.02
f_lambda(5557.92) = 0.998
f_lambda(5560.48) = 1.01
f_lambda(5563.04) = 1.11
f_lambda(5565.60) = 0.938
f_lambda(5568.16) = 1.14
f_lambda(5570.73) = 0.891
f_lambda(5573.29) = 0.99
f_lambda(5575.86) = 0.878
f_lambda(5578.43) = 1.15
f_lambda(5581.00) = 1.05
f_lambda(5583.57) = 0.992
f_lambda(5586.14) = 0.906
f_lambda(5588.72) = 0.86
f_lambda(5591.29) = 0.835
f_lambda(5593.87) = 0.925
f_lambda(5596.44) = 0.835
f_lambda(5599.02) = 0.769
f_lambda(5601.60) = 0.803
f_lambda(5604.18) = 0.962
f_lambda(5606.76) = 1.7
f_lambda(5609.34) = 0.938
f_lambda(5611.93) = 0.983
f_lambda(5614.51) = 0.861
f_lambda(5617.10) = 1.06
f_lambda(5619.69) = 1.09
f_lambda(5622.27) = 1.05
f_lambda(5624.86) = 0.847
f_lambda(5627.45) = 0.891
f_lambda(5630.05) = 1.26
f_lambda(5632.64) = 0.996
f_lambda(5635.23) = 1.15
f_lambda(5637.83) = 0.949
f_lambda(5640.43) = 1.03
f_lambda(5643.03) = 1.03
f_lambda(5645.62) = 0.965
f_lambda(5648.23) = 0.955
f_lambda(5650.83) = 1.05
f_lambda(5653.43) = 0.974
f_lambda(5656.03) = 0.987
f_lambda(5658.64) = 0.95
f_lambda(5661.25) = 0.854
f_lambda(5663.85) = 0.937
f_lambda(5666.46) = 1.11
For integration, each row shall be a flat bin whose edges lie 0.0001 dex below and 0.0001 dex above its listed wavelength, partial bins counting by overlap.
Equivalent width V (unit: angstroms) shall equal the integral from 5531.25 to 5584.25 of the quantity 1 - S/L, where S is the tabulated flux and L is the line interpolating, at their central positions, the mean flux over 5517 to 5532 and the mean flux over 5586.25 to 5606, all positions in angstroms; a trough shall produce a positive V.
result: -3.7 angstroms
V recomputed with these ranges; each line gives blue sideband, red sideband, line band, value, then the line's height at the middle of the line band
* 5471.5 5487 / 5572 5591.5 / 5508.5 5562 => -2.9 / 0.967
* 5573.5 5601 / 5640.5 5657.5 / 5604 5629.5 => -2.5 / 0.956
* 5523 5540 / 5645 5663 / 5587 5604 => 3.2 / 1.04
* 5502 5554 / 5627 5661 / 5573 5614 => 1.5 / 1.01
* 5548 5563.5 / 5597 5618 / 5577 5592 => 0.3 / 0.992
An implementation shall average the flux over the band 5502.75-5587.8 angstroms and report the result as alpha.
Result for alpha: 1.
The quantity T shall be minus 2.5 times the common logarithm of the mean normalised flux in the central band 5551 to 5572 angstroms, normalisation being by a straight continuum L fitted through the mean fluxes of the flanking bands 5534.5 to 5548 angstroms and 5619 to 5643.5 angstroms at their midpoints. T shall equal 0.090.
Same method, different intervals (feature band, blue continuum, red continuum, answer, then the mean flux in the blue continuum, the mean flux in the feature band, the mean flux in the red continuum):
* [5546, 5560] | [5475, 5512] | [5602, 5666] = 0.02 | 0.956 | 0.966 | 1.02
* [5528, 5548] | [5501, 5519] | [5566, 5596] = -0.16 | 0.912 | 1.08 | 0.961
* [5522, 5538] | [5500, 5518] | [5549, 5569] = -0.19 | 0.925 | 1.14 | 0.996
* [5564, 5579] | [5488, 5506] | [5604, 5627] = 0.03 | 0.964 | 0.993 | 1.05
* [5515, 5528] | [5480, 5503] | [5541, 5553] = -0.05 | 0.983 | 1.02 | 0.976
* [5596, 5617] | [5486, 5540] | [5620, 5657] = 0.02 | 1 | 0.992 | 1.01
